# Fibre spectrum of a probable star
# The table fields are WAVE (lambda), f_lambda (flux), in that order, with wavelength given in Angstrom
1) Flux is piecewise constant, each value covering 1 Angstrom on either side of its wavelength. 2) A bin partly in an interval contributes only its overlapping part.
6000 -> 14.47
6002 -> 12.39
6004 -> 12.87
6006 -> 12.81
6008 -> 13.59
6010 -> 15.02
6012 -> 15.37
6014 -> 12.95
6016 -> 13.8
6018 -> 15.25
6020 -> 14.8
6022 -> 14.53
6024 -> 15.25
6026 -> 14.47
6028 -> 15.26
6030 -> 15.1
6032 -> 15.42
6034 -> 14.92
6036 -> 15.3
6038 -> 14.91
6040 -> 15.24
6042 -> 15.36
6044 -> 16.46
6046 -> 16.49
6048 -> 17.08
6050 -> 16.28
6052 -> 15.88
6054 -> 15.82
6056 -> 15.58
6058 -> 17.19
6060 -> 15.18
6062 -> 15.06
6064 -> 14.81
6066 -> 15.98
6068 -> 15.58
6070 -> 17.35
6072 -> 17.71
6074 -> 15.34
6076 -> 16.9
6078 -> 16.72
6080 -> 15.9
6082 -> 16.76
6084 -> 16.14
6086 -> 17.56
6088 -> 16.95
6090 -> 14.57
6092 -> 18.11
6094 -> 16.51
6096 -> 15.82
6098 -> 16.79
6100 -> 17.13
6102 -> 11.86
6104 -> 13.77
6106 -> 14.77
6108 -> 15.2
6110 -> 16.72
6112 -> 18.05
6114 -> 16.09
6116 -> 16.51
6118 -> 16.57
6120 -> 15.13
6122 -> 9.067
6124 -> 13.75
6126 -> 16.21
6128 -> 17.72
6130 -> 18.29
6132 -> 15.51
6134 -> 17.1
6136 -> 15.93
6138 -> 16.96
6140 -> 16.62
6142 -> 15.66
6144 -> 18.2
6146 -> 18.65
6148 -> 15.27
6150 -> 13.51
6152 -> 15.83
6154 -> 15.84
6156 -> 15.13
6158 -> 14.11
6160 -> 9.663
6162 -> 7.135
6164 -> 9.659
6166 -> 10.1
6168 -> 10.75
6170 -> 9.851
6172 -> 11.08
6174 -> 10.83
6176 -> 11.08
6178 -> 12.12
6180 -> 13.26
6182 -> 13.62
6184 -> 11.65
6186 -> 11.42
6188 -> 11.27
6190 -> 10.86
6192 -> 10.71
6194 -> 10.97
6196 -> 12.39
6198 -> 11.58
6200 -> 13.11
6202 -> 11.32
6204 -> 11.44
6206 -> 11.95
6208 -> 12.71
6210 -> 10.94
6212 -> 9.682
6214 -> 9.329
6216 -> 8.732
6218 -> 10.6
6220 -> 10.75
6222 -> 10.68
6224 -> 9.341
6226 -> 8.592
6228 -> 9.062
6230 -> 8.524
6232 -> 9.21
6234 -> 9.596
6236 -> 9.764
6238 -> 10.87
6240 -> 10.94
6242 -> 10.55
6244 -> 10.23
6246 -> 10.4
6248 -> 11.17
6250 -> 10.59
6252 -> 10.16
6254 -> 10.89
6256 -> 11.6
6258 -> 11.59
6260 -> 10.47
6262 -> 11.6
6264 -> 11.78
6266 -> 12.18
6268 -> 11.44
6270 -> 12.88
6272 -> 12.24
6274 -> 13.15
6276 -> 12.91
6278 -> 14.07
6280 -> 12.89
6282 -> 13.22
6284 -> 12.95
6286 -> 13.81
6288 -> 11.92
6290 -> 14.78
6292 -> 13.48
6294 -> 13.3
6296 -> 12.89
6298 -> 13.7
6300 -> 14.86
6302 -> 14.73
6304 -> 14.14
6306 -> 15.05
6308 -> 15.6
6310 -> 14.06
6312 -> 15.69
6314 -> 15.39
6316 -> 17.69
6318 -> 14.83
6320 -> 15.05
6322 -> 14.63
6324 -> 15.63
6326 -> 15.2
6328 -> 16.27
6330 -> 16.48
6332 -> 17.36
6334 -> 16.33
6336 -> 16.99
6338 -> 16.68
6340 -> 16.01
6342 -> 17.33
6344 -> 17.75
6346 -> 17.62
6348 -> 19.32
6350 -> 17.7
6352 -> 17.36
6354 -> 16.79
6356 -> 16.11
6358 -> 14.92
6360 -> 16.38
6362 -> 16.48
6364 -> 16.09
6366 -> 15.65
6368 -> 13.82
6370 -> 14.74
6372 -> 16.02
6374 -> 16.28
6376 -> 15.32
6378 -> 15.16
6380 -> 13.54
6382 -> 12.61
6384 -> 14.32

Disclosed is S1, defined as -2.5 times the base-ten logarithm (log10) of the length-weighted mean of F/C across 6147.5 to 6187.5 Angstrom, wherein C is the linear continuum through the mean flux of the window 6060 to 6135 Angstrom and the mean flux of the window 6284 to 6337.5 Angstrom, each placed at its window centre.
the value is 0.28 mag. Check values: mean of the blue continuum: 15.9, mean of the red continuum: 15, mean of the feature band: 12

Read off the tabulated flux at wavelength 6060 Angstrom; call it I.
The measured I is 15.18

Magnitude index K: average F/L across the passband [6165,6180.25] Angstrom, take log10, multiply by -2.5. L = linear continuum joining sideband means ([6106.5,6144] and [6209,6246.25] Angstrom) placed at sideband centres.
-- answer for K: 0.19 mag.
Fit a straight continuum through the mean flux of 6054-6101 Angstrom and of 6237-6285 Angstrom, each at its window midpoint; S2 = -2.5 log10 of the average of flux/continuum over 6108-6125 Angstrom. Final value 0.01 mag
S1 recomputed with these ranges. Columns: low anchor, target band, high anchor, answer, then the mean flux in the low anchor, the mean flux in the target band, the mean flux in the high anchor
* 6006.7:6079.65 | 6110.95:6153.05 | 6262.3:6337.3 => -0.07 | 15.5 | 16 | 14.3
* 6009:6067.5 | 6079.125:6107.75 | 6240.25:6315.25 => -0.08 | 15.3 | 15.9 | 12.8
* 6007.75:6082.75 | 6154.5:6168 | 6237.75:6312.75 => 0.26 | 15.6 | 11.1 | 12.6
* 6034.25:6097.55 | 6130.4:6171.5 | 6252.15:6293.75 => 0.04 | 16.1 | 14.1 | 12.5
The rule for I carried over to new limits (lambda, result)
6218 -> 10.6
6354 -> 16.79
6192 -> 10.71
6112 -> 18.05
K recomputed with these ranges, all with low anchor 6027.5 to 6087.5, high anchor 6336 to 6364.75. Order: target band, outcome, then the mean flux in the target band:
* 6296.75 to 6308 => 0.15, 14.6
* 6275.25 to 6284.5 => 0.25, 13.2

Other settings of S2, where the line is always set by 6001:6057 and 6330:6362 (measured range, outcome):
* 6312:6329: 0.08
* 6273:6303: 0.22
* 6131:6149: -0.07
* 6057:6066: -0.03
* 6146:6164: 0.17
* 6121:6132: 0.04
